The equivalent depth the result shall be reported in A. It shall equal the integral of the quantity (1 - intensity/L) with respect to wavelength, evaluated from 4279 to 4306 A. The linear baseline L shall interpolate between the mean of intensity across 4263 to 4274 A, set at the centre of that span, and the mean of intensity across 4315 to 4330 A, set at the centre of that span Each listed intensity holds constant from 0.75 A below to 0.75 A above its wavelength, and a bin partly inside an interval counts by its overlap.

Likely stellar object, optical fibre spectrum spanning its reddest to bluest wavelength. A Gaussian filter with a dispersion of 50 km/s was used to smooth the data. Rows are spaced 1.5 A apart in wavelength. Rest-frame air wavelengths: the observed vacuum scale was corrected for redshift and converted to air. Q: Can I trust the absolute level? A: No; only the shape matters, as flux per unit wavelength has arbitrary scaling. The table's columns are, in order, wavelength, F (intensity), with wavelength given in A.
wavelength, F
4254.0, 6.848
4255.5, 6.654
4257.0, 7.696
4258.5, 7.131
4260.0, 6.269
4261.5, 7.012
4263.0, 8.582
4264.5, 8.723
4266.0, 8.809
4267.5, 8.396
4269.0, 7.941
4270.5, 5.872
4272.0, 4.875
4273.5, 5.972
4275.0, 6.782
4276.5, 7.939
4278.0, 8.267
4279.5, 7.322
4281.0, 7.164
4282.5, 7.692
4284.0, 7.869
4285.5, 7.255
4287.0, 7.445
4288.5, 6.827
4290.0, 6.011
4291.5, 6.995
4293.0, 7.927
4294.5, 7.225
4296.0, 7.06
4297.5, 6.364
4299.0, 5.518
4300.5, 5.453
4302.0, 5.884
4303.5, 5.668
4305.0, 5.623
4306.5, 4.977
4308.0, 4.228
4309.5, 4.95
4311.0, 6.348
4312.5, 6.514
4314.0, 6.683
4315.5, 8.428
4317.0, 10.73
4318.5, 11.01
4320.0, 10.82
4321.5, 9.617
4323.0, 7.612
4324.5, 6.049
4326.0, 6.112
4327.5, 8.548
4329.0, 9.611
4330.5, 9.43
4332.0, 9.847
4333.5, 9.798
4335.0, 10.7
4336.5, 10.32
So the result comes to 4.3 A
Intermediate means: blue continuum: 7.35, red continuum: 8.87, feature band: 6.72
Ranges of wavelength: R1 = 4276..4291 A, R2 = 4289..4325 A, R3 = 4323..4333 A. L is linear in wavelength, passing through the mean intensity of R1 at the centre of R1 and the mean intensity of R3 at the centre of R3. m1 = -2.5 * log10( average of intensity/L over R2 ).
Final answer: 0.13 mag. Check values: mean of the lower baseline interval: 7.36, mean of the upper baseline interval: 8.26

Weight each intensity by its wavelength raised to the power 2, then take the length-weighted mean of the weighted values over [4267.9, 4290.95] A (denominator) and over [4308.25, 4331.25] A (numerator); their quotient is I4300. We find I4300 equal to 1.17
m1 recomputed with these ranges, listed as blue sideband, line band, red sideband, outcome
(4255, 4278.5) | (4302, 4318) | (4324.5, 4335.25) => 0.284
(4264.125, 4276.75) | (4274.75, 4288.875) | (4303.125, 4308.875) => -0.153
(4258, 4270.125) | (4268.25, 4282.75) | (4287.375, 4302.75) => 0.056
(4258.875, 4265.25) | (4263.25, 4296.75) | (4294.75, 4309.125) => -0.090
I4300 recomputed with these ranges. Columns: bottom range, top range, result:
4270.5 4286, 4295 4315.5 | 0.85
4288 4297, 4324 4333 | 1.22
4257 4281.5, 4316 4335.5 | 1.29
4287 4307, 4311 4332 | 1.36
